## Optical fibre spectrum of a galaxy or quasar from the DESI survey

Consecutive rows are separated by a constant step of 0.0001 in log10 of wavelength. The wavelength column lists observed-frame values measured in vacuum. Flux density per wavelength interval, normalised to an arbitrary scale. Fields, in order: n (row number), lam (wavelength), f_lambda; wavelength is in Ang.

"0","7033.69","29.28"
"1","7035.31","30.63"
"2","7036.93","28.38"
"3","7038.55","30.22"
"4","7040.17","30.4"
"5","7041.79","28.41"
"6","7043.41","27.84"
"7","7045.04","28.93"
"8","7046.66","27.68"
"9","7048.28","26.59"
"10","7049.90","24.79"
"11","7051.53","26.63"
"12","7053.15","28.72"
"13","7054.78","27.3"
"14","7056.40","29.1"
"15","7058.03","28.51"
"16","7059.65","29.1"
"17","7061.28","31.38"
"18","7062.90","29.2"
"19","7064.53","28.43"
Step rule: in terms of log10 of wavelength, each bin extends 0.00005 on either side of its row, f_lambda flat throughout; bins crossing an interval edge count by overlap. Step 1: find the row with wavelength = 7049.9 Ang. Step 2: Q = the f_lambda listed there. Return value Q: 24.79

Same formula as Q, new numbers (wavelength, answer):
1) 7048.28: 26.59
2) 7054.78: 27.3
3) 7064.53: 28.43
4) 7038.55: 30.22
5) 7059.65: 29.1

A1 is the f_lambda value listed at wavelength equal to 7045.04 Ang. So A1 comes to 28.93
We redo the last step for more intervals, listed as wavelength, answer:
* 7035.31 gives 30.63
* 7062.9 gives 29.2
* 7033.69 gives 29.28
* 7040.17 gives 30.4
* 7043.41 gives 27.84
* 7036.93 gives 28.38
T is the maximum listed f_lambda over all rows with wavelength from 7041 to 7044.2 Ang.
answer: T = 28.41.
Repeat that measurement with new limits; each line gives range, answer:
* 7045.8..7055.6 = 28.72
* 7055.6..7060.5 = 29.1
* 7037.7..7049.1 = 30.4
